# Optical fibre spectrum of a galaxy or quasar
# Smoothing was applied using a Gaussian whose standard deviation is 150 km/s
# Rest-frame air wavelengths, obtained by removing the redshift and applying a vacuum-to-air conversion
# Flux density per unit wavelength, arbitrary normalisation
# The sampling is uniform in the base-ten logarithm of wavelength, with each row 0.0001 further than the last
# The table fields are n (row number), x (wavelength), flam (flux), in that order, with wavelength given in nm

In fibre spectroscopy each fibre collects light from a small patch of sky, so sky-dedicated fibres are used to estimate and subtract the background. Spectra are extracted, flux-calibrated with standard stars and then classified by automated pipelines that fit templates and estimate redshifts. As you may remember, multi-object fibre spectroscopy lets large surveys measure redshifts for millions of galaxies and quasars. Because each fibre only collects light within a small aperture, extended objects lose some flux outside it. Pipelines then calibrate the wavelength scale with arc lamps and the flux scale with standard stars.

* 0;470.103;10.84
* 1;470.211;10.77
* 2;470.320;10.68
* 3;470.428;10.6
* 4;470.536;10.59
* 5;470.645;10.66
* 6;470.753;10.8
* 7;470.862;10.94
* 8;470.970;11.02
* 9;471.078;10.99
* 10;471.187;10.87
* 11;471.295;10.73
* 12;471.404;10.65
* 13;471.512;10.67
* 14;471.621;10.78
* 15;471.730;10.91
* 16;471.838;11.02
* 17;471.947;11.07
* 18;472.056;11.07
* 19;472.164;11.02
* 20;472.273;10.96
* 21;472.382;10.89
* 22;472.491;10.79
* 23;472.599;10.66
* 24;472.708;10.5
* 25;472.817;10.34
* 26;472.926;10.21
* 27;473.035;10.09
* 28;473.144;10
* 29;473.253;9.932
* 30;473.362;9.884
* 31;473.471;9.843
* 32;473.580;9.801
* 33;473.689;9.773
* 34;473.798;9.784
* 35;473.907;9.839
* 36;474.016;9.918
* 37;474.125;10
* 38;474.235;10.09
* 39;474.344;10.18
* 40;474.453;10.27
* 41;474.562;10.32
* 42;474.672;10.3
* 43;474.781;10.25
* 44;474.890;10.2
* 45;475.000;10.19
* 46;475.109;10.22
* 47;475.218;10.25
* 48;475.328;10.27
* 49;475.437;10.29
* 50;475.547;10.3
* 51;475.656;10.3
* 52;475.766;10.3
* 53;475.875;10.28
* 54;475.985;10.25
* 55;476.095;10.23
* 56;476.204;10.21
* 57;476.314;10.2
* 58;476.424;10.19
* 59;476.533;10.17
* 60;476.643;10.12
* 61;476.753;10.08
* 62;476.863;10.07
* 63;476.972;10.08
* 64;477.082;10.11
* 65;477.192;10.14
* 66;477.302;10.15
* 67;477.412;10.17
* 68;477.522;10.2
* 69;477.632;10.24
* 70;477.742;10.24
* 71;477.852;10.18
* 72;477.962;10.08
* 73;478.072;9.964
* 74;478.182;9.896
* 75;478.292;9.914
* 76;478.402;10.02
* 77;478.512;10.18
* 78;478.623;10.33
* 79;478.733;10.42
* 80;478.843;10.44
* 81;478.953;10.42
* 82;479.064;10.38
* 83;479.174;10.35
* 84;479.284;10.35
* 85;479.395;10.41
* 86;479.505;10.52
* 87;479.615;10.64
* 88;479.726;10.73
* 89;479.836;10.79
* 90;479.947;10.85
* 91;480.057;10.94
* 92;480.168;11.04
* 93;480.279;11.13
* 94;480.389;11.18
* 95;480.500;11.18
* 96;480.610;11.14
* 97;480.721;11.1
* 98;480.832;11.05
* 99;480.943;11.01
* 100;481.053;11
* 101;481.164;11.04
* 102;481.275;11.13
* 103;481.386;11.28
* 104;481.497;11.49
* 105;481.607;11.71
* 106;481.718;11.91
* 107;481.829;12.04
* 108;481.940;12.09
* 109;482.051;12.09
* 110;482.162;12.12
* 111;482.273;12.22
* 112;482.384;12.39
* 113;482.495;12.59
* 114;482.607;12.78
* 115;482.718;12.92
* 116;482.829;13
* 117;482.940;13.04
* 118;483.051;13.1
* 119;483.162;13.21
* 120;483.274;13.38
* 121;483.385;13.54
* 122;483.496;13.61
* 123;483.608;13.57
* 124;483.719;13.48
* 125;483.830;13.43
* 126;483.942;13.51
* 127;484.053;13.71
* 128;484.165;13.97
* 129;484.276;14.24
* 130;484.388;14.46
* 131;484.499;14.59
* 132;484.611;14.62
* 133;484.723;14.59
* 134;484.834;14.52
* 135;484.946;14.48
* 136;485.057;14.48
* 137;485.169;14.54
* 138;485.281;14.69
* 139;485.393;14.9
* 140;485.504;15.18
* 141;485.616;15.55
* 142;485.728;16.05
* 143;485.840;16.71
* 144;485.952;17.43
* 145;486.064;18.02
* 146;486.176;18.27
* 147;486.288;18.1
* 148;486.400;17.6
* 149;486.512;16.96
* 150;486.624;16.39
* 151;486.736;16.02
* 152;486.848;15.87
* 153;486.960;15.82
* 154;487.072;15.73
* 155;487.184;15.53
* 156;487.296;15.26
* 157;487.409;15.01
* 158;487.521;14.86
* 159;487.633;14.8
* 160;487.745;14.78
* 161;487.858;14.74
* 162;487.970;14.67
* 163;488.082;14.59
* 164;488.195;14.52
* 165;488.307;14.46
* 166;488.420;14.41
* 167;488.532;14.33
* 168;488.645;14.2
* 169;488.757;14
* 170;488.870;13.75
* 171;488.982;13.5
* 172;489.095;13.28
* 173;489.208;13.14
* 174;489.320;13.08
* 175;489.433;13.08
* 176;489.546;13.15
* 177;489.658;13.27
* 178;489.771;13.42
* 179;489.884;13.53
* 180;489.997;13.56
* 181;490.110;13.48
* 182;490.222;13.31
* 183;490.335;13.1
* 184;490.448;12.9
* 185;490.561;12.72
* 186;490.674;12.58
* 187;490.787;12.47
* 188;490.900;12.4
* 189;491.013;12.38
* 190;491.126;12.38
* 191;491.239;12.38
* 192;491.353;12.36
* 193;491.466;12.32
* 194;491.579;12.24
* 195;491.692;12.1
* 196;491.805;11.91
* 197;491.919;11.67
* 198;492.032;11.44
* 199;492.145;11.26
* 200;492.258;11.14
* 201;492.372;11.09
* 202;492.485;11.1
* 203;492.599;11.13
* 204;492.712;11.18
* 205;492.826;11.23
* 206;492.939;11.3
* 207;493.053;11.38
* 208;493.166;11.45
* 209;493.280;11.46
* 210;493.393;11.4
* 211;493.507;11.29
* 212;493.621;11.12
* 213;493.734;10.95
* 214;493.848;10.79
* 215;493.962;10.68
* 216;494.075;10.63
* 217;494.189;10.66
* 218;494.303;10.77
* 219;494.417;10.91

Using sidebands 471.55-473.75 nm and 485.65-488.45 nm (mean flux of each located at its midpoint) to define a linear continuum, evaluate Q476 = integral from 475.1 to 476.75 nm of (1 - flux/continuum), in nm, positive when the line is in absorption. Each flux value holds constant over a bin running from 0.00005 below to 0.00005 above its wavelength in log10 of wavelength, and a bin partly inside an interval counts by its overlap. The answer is 0.21 nm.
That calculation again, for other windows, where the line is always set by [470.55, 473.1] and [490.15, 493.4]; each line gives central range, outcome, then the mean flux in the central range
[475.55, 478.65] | 0.26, 10.2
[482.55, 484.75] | -0.42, 13.6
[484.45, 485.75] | -0.37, 14.8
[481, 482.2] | -0.03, 11.6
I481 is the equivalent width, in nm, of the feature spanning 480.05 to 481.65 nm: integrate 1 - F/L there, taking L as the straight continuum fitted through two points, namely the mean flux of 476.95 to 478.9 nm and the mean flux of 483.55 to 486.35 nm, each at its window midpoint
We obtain 0.136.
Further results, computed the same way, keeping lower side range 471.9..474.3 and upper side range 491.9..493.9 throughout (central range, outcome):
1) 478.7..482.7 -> -0.220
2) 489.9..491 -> -0.181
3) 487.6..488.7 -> -0.353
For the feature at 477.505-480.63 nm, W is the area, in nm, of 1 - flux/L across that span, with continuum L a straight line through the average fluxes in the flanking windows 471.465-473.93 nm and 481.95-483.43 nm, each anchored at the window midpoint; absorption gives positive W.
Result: 0.38 nm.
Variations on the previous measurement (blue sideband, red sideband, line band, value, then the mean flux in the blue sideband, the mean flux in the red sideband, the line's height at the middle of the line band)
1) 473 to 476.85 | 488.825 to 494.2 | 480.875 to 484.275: -0.46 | 10.1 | 12.1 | 11.1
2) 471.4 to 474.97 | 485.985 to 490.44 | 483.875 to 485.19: -0.06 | 10.4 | 14.8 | 13.7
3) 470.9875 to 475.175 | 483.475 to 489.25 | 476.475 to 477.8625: 0.20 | 10.4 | 15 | 11.8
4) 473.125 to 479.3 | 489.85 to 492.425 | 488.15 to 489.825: -0.23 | 10.2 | 12.4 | 12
